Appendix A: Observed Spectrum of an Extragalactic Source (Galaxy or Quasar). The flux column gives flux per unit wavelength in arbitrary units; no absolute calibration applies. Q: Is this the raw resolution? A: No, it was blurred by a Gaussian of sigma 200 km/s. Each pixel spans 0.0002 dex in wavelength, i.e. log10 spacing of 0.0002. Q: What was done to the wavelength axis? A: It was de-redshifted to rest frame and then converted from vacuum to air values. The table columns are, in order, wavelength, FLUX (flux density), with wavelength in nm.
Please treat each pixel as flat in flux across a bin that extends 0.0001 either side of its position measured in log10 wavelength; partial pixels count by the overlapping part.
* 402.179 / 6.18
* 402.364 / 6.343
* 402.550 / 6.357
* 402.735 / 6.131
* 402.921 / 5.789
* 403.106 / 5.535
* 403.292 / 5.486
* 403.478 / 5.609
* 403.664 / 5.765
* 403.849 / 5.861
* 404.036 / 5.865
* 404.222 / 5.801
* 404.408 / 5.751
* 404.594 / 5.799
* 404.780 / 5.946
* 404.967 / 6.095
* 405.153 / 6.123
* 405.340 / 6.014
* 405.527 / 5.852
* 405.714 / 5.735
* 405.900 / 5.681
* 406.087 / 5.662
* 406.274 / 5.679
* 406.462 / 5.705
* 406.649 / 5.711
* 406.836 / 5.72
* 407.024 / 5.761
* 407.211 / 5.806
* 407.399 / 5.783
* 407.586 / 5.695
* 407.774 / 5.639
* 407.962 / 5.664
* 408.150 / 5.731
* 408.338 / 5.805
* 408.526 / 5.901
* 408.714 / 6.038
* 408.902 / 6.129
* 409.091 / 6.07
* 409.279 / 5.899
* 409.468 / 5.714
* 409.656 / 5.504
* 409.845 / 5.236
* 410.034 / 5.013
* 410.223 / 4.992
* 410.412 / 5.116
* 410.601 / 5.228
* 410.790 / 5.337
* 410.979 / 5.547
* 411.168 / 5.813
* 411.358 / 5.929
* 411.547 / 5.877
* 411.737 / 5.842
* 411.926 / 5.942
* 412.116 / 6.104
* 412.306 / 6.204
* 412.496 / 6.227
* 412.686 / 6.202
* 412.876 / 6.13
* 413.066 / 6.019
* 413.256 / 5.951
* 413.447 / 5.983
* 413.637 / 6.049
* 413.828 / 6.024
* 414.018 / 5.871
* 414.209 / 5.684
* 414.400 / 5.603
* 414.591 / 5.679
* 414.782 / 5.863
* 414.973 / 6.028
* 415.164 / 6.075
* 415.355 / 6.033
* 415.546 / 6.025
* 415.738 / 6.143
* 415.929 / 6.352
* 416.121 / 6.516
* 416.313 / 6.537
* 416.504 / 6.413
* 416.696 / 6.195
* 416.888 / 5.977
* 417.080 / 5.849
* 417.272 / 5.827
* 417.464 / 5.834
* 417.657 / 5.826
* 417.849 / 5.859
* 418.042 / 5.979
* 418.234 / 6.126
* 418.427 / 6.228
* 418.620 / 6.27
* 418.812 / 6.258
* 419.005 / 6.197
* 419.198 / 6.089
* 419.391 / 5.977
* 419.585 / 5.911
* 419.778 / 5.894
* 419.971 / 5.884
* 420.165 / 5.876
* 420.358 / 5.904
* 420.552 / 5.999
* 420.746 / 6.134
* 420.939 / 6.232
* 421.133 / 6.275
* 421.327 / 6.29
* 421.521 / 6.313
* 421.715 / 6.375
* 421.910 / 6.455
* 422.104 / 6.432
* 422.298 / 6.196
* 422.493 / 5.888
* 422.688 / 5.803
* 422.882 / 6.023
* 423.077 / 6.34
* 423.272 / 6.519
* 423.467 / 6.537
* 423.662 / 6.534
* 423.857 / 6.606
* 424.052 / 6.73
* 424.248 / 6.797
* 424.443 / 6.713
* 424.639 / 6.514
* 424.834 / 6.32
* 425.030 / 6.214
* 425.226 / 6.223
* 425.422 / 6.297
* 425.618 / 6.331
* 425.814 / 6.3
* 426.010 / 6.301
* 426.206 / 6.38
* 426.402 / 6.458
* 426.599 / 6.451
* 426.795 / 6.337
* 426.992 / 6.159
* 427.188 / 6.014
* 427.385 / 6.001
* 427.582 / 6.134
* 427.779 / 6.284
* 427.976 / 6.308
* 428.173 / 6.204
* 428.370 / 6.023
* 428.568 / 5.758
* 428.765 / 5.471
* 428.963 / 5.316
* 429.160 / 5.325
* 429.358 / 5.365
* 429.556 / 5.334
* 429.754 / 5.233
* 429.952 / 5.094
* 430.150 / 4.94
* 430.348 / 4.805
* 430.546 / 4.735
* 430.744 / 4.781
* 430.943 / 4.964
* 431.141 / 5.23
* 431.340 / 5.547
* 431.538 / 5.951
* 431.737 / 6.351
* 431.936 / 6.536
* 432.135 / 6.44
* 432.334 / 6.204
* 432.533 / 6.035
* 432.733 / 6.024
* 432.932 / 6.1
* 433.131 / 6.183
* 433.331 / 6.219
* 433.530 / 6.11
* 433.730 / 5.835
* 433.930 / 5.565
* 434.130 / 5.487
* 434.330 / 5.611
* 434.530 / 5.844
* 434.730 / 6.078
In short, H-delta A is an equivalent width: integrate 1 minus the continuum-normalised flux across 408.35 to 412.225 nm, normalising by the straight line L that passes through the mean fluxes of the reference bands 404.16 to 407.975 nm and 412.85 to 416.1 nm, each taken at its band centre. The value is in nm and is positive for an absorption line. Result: 0.15 nm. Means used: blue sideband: 5.79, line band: 5.67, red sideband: 5.98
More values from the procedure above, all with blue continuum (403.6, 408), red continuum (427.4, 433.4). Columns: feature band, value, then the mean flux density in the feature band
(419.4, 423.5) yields -0.295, 6.15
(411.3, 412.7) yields -0.063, 6.04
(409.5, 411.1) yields 0.140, 5.28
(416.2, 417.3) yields -0.077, 6.16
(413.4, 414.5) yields -0.019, 5.86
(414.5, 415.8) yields -0.048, 5.98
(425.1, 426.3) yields -0.123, 6.3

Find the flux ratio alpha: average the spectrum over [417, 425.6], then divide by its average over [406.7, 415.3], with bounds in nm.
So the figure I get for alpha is 1.07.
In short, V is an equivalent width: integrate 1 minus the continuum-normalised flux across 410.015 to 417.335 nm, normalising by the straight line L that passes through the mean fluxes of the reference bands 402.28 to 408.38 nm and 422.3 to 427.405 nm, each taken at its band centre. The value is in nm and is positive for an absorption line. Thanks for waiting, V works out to 0.154 nm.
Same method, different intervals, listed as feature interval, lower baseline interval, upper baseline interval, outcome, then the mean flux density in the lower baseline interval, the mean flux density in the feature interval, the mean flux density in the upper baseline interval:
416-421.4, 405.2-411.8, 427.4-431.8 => -0.47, 5.68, 6.08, 5.51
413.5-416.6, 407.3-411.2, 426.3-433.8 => -0.22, 5.61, 6.06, 5.8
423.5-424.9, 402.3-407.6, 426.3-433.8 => -0.19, 5.83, 6.61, 5.8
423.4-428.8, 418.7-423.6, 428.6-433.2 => -0.42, 6.16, 6.31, 5.56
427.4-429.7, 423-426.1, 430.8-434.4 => 0.15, 6.45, 5.77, 5.9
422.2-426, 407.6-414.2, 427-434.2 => -0.41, 5.78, 6.36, 5.73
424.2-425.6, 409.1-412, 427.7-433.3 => -0.20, 5.55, 6.42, 5.67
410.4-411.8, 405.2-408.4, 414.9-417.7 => 0.07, 5.75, 5.61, 6.11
